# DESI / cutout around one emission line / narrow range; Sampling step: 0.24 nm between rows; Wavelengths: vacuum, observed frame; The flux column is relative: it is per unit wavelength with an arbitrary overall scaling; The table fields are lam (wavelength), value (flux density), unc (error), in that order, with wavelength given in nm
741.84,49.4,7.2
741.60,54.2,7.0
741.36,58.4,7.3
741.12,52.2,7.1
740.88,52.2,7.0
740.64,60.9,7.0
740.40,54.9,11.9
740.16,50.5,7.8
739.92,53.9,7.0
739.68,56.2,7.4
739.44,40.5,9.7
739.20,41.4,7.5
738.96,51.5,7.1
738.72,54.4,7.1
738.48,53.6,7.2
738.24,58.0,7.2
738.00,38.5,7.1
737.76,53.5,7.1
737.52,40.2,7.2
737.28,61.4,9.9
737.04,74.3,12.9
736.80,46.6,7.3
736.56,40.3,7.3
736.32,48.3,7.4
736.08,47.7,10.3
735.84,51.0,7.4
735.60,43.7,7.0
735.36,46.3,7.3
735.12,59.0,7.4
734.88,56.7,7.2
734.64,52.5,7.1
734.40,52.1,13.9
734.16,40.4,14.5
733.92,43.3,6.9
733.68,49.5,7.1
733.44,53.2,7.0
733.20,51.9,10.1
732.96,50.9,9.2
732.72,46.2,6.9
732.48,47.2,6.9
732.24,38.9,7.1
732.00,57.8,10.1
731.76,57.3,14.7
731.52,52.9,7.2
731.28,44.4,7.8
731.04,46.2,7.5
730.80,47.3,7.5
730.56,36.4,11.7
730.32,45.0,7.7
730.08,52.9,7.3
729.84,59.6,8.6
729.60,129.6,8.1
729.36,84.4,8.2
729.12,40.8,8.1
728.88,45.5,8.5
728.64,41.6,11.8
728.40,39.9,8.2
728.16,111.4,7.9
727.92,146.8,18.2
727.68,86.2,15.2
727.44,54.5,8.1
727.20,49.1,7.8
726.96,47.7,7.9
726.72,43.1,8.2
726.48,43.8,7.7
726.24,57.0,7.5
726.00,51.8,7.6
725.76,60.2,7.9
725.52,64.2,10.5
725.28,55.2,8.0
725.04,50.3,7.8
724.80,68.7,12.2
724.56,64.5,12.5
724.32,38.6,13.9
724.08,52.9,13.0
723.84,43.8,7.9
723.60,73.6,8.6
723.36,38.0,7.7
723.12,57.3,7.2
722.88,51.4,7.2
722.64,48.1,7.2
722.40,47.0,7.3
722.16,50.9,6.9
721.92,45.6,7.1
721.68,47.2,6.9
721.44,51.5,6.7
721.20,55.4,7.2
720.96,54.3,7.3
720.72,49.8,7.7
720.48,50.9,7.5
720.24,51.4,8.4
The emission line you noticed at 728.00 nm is [S II] 6716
